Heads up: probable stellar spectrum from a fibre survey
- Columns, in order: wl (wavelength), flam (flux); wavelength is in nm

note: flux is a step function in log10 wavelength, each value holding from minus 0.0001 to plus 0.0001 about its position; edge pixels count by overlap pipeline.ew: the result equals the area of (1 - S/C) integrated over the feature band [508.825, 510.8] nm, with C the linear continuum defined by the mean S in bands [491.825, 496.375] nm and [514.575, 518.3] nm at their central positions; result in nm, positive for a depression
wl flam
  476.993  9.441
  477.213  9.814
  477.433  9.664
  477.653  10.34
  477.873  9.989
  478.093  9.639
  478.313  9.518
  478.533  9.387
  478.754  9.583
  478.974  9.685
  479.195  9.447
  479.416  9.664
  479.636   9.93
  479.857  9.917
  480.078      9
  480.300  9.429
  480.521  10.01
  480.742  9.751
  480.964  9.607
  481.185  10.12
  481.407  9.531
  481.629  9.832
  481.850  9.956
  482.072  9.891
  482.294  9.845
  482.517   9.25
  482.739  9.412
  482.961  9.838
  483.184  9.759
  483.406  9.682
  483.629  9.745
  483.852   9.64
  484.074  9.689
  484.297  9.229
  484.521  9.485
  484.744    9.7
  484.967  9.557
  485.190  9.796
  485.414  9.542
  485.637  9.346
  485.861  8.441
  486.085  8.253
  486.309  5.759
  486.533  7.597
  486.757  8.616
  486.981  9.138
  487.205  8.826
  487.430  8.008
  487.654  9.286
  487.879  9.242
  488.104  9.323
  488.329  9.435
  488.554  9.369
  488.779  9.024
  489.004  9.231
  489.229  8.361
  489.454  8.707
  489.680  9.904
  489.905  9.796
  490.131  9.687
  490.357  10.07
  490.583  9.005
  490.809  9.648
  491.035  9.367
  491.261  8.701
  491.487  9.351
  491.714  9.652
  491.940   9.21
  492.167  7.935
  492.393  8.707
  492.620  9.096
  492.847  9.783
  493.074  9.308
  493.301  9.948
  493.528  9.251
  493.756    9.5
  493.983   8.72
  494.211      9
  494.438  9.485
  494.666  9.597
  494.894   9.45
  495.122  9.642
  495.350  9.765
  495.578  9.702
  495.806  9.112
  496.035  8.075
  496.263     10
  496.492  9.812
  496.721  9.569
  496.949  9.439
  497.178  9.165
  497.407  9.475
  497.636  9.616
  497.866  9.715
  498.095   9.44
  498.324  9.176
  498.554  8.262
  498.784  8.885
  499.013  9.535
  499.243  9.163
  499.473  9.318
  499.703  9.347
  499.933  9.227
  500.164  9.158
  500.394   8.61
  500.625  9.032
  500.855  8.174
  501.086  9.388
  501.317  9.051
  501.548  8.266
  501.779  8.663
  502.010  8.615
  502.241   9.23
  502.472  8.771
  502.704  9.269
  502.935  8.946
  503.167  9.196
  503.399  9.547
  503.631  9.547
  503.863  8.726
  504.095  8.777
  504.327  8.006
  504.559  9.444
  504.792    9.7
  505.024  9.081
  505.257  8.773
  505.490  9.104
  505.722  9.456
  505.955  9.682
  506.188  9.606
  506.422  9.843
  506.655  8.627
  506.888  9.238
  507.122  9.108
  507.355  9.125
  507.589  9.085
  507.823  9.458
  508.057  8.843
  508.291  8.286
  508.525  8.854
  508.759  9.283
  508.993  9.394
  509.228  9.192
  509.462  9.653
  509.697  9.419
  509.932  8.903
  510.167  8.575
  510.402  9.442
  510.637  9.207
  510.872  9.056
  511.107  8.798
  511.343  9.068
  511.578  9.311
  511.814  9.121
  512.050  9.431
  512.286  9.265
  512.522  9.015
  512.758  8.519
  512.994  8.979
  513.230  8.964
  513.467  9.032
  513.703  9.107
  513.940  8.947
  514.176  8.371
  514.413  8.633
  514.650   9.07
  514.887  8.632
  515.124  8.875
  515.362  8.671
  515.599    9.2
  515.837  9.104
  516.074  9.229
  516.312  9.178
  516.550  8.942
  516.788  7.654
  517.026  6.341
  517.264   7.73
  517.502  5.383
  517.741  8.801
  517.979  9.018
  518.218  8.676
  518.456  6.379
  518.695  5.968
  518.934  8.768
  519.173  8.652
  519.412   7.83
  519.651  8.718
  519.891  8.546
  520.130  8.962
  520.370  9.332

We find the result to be -0.130 nm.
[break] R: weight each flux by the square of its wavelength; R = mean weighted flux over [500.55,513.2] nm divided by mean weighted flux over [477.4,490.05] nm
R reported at 1.07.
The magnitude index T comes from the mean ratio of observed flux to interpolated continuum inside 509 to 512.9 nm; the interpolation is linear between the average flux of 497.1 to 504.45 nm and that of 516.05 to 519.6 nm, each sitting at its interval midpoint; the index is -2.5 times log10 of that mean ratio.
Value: -0.10 mag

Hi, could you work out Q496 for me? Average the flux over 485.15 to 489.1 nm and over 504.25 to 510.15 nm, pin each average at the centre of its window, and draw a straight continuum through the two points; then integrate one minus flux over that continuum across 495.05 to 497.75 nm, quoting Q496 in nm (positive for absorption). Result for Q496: -0.15 nm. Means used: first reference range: 8.77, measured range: 9.45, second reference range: 9.16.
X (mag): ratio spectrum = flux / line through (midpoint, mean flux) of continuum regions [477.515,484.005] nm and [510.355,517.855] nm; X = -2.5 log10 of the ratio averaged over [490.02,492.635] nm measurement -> 0.02 mag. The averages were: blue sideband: 9.7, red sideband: 8.71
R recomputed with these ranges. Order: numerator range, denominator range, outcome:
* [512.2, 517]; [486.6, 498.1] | 1.04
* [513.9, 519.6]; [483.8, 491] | 1.02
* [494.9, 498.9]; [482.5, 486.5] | 1.07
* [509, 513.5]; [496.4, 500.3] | 1.03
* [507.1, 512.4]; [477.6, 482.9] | 1.06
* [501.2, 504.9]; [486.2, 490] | 1.08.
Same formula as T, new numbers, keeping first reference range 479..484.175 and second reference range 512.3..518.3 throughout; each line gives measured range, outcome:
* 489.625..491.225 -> -0.02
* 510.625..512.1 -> -0.05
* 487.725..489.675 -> 0.04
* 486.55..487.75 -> 0.10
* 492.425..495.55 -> -0.02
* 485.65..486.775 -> 0.22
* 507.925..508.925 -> -0.01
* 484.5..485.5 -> -0.01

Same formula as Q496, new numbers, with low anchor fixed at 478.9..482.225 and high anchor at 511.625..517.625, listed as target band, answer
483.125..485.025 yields 0.00 nm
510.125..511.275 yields -0.04 nm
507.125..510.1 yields -0.10 nm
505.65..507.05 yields -0.08 nm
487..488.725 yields 0.07 nm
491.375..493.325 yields 0.03 nm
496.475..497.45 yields -0.03 nm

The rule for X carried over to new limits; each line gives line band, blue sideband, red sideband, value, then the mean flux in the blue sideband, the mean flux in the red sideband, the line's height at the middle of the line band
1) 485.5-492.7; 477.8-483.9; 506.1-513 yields 0.07 mag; 9.68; 9.12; 9.52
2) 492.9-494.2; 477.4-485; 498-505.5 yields -0.01 mag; 9.68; 9.01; 9.28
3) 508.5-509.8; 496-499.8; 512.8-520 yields -0.07 mag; 9.32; 8.38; 8.75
